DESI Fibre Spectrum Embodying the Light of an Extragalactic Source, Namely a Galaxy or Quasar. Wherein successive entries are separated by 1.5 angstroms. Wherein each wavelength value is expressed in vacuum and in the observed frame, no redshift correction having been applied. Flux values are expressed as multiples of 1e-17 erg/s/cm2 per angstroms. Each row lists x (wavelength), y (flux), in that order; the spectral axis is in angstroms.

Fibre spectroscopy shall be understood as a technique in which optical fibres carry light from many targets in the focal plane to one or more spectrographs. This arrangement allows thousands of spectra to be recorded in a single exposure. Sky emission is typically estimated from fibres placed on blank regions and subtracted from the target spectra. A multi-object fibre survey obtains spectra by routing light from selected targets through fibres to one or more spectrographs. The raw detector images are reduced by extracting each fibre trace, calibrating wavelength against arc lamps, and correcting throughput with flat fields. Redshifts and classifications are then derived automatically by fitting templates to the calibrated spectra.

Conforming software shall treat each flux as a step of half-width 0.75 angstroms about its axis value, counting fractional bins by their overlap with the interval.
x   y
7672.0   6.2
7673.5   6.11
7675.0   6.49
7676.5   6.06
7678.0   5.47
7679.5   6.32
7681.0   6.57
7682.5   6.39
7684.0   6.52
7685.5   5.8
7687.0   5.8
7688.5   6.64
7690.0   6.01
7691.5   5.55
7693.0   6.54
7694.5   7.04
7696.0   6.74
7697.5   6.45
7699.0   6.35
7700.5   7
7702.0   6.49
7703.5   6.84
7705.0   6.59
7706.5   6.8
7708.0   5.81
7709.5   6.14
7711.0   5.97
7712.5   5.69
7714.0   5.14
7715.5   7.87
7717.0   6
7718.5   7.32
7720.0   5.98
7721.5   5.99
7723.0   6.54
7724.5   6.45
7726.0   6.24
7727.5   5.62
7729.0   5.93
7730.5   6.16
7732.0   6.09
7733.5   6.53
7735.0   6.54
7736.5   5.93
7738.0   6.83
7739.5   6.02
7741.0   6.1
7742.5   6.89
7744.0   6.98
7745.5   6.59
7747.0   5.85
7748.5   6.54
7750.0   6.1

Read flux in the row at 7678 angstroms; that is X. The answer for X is 5.47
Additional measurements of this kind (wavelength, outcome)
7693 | 6.54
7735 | 6.54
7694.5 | 7.04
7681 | 6.57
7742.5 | 6.89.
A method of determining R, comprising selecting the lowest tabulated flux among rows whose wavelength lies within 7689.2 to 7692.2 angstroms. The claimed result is 5.55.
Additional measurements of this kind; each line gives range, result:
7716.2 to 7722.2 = 5.98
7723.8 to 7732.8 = 5.62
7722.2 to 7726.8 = 6.24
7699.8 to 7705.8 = 6.49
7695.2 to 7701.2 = 6.35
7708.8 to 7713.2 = 5.69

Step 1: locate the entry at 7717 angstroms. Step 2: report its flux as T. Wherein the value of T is 6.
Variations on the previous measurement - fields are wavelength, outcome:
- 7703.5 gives 6.84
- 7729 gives 5.93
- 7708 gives 5.81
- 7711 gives 5.97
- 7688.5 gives 6.64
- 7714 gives 5.14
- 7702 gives 6.49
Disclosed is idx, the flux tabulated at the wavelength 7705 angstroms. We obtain 6.59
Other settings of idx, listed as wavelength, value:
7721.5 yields 5.99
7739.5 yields 6.02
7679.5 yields 6.32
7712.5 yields 5.69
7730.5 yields 6.16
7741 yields 6.1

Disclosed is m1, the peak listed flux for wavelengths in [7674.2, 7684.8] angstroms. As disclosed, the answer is 6.57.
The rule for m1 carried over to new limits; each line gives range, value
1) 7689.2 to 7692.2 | 6.01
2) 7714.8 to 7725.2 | 7.87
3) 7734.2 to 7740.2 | 6.83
